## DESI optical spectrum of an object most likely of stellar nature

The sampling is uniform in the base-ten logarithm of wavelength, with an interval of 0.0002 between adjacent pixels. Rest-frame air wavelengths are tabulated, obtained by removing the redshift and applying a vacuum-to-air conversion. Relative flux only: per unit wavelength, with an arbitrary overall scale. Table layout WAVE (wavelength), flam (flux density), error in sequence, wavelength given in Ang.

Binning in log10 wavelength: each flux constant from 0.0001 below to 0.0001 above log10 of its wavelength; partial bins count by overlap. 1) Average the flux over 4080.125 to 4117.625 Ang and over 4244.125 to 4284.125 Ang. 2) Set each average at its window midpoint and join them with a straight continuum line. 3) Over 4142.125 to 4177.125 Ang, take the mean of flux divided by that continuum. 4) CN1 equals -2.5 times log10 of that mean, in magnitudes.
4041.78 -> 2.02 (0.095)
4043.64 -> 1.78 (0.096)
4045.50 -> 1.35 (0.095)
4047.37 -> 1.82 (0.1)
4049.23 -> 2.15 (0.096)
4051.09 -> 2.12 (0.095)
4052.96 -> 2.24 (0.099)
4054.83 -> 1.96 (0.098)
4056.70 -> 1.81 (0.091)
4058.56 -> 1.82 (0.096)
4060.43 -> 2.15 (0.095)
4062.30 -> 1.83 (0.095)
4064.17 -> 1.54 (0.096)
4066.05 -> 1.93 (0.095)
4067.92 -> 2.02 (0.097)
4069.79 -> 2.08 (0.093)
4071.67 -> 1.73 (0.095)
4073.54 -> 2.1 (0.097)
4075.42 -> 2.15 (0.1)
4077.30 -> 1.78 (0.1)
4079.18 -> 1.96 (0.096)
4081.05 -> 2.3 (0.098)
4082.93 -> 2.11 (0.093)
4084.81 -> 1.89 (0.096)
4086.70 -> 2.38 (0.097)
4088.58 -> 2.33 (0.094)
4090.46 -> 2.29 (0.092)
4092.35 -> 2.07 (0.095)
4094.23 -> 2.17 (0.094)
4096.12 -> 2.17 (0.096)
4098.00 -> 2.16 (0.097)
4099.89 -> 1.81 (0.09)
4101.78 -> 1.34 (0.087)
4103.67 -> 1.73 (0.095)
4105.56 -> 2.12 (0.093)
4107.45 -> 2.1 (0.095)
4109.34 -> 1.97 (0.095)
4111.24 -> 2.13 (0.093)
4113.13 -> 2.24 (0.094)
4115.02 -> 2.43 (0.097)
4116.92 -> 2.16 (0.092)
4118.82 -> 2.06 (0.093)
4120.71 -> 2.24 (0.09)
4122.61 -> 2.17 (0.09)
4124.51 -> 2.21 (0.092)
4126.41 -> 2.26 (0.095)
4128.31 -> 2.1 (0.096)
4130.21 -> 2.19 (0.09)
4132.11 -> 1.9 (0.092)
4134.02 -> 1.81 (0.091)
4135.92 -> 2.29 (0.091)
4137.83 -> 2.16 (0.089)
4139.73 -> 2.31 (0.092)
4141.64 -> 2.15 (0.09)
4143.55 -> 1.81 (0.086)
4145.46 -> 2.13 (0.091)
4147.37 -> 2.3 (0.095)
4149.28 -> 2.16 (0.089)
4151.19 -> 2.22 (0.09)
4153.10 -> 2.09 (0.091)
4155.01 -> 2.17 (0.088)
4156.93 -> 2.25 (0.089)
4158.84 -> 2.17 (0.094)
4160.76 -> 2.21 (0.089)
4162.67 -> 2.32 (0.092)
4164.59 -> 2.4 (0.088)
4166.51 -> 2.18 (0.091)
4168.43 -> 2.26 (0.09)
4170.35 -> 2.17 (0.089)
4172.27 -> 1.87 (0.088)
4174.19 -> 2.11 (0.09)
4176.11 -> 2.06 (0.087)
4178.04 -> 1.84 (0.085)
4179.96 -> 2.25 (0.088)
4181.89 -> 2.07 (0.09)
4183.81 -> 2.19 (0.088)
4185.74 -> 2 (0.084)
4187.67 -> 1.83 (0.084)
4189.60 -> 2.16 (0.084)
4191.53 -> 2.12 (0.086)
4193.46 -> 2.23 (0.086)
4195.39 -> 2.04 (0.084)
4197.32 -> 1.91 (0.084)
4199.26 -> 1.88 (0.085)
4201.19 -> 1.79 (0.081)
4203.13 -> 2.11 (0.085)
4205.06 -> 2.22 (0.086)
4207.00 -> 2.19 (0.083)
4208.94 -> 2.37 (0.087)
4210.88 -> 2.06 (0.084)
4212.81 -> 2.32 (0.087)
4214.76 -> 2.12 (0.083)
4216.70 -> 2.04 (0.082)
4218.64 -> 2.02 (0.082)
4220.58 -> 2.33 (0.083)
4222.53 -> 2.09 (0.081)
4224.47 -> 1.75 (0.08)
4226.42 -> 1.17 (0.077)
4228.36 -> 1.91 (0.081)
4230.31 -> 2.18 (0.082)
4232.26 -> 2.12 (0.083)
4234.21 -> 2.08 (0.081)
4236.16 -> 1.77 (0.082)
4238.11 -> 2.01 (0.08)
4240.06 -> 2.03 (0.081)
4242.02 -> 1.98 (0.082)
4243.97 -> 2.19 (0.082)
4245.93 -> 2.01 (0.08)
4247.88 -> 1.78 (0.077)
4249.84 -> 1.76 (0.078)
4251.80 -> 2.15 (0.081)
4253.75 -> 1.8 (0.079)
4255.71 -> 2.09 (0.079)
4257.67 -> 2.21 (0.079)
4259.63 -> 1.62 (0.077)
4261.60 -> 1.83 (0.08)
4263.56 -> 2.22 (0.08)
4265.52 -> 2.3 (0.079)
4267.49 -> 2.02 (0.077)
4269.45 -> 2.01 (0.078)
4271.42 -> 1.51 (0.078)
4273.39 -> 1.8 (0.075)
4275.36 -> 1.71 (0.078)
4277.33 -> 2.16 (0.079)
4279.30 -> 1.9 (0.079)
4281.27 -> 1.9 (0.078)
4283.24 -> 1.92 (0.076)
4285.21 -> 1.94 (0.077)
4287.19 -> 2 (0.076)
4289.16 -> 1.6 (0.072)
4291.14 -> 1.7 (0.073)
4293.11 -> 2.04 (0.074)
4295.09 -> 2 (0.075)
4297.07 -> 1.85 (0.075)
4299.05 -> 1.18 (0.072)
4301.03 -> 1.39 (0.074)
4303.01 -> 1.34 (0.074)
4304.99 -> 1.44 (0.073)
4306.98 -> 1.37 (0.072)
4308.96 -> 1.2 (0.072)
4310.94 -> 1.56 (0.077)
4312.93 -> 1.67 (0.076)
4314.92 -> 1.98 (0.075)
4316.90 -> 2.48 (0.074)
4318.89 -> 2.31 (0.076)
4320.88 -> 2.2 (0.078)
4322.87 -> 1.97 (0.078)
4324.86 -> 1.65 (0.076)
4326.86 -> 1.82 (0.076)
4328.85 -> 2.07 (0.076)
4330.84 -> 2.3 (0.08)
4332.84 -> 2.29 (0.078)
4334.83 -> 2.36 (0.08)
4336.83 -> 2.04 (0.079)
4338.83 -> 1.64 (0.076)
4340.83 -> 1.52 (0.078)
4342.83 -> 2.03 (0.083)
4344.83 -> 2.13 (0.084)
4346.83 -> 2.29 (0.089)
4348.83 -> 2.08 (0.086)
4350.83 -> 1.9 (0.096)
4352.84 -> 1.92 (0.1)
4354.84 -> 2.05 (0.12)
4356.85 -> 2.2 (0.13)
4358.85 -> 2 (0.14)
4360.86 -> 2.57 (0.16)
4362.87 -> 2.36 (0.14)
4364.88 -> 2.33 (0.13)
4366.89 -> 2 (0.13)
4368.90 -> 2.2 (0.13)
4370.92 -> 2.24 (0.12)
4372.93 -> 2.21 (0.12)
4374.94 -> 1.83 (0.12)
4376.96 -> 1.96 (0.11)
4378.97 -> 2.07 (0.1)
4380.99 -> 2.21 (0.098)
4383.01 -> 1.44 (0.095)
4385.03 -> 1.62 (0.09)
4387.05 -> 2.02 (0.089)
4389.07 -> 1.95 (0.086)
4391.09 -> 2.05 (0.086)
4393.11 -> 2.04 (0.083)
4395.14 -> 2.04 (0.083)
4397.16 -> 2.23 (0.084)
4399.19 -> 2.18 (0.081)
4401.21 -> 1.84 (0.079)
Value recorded -0.06 mag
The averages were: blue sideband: 2.09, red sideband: 1.94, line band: 2.16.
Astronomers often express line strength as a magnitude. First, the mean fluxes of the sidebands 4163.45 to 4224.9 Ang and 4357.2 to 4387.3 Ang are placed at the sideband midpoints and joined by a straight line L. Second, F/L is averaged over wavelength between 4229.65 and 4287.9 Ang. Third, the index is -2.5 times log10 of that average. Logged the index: 0.07 mag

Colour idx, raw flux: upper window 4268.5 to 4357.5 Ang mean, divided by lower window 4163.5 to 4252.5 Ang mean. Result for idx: 0.92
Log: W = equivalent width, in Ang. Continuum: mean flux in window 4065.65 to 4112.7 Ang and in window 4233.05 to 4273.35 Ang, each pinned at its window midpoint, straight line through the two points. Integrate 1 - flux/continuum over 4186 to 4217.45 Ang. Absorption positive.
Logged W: -1.6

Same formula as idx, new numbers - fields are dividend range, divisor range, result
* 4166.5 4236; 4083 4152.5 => 0.97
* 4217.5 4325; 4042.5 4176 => 0.91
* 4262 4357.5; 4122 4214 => 0.89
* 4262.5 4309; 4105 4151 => 0.83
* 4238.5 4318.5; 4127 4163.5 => 0.86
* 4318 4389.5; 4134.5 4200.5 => 0.97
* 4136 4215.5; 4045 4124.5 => 1.05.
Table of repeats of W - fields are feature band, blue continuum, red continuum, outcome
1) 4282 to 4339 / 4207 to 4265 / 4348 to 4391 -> 5.37 Ang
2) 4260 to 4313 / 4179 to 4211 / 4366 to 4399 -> 7.45 Ang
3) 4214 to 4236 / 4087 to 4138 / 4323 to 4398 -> 1.07 Ang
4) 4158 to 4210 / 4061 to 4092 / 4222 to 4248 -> -3.77 Ang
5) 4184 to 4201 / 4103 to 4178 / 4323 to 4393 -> 0.79 Ang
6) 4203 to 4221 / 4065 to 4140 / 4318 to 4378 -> -0.82 Ang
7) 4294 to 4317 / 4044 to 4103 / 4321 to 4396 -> 4.97 Ang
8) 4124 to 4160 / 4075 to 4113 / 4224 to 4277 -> -2.27 Ang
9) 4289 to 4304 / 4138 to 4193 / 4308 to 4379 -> 3.10 Ang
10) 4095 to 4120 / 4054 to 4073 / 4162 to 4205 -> -0.93 Ang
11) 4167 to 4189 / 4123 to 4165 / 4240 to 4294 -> 0.37 Ang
